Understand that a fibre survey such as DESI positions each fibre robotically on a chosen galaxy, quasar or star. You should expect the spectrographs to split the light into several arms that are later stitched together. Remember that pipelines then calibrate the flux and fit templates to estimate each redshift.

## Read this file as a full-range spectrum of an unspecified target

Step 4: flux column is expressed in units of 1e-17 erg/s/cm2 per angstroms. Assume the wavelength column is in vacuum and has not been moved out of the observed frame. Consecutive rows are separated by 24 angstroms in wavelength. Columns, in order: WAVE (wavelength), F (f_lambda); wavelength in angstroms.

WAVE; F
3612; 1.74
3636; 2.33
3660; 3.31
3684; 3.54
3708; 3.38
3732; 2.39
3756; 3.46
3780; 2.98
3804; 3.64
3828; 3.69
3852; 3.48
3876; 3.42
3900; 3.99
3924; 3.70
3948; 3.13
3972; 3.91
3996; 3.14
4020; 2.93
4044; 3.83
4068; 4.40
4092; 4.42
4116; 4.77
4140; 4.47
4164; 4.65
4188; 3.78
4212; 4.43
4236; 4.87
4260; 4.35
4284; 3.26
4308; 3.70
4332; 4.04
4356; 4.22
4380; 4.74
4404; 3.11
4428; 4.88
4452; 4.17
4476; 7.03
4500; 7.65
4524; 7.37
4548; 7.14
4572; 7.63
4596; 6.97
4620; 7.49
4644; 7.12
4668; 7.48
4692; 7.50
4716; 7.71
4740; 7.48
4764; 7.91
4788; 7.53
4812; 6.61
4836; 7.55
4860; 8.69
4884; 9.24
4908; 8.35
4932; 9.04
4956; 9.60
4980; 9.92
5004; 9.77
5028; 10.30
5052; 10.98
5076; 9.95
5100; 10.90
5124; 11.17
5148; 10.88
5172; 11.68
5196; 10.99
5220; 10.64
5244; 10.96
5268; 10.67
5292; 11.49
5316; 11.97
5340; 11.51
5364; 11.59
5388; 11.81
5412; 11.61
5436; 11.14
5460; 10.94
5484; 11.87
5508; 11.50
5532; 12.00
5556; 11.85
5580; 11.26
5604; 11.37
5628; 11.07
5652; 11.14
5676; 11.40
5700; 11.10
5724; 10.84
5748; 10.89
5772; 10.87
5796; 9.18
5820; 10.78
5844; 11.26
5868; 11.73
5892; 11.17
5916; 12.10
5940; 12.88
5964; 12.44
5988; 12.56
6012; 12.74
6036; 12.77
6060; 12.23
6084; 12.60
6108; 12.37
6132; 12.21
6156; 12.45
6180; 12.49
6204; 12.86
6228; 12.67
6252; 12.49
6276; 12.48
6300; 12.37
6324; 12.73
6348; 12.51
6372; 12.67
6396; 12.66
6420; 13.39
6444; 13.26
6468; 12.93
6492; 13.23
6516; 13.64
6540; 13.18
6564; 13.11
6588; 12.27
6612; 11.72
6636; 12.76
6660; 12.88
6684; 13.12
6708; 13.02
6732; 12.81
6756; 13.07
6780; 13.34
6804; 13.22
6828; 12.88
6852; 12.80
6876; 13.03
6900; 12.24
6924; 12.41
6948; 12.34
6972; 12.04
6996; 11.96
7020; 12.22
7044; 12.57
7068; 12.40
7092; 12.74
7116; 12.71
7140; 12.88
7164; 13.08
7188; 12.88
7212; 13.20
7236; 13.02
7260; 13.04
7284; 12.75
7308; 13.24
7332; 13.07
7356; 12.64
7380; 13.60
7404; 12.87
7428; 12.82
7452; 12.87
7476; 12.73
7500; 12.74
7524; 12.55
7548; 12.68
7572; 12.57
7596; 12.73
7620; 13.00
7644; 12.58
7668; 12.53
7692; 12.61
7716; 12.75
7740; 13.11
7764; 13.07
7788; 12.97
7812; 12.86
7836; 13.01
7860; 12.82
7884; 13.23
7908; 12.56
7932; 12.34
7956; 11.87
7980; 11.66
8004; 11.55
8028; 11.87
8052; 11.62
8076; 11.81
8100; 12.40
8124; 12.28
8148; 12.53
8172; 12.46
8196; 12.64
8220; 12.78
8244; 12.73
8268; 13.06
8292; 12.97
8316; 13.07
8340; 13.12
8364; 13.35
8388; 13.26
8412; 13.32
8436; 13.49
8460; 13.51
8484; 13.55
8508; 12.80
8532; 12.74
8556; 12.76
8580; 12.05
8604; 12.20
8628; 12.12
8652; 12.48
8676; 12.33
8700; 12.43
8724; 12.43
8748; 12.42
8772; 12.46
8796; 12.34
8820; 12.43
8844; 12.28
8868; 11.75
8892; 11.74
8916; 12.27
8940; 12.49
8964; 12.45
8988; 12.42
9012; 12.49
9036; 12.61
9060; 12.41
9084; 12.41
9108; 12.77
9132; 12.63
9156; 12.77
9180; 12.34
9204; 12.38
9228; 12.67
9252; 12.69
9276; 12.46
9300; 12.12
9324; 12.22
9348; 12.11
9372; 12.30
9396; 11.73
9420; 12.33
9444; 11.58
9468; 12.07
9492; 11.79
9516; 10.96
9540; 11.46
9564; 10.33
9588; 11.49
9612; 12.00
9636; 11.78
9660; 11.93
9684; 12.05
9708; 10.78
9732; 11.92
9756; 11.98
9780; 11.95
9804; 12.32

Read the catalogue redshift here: 0.120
